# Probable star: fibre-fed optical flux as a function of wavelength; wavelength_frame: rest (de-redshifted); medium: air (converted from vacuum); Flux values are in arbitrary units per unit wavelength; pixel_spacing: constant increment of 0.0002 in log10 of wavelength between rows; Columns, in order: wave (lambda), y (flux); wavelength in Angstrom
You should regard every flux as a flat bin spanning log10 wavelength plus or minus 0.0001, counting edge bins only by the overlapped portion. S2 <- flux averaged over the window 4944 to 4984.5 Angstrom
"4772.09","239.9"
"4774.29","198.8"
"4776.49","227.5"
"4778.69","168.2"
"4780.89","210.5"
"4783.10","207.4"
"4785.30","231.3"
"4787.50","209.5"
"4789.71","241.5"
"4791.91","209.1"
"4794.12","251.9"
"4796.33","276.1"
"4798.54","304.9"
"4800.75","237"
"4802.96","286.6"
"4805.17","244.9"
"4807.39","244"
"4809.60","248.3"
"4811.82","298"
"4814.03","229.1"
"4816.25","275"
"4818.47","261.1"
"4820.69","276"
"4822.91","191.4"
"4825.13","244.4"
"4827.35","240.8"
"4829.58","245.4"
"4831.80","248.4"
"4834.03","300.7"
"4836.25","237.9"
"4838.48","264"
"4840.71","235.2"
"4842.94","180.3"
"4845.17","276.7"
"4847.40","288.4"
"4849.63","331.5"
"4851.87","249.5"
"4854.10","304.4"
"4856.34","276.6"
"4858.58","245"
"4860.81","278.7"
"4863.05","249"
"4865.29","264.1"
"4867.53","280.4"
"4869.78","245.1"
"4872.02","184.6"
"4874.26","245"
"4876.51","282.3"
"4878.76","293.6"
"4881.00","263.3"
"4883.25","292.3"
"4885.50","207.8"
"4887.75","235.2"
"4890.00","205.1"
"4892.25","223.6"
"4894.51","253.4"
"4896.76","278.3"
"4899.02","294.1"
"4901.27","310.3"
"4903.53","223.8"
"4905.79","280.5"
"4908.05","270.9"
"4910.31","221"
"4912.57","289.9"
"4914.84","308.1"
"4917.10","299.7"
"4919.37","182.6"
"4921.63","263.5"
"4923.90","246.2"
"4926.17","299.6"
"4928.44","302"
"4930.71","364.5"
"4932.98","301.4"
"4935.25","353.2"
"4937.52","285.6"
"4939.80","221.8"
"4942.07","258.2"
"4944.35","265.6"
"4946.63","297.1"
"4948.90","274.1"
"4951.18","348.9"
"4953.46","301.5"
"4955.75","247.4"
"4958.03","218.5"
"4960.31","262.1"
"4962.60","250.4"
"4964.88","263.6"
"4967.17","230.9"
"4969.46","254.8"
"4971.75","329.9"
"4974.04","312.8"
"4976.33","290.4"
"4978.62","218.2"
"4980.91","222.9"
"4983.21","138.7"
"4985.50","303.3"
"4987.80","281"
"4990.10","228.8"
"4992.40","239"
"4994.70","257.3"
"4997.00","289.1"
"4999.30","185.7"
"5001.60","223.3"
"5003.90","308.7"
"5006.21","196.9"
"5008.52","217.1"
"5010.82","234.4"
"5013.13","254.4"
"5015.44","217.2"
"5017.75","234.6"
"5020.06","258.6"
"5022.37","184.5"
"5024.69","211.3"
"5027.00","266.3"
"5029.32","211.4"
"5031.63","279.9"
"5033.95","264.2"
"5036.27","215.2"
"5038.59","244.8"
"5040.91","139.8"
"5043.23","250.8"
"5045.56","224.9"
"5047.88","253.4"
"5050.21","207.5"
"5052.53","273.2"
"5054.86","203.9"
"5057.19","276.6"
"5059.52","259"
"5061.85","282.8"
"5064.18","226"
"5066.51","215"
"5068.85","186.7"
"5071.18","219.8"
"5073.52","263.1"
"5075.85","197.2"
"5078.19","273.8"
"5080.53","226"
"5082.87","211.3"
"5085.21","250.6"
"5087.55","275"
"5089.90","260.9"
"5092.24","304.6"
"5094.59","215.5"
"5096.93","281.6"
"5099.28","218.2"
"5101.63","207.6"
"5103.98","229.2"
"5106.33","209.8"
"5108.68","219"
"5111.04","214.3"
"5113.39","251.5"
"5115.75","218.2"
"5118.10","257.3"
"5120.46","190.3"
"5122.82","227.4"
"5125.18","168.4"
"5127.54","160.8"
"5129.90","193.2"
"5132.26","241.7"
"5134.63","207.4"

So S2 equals 263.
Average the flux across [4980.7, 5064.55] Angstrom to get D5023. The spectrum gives 237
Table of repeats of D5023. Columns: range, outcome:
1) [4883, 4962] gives 271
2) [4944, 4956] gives 294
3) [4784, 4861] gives 256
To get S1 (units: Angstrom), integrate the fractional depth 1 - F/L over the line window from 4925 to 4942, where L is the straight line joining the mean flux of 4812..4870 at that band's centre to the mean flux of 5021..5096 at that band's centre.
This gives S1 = -3.5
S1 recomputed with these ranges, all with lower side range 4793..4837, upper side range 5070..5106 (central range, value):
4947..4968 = -1.6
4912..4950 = -4.9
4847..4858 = -1.4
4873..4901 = -0.5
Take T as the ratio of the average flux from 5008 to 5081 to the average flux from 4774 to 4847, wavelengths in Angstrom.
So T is 0.96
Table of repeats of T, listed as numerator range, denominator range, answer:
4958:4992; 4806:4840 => 1.00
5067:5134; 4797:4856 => 0.87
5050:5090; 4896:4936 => 0.85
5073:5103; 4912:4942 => 0.86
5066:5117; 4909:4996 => 0.87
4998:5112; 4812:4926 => 0.91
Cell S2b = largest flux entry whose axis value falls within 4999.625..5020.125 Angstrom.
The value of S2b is 308.7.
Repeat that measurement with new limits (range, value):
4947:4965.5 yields 348.9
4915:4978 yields 364.5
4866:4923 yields 310.3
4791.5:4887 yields 331.5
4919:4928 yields 299.6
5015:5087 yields 282.8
